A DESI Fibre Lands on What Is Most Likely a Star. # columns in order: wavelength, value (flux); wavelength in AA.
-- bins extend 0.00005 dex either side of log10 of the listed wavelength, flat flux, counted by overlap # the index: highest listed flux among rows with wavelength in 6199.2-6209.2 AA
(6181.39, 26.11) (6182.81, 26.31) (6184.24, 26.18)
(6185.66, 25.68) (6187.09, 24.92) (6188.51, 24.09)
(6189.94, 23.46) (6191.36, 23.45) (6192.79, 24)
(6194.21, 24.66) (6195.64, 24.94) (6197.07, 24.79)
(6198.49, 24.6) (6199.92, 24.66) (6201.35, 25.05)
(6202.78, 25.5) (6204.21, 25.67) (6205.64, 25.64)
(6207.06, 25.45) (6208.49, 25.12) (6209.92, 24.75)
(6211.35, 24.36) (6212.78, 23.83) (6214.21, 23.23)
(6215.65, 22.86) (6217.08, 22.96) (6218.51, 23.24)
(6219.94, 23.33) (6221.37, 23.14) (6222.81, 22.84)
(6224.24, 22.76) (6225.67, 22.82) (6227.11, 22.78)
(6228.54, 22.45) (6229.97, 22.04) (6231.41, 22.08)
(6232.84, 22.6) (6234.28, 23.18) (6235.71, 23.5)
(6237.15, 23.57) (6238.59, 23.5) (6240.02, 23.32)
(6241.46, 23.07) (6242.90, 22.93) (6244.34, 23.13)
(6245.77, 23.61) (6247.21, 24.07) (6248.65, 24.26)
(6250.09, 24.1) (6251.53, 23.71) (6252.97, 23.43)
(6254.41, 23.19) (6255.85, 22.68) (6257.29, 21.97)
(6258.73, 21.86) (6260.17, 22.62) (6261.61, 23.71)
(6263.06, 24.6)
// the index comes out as 25.67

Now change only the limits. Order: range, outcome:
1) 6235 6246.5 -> 23.61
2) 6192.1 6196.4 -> 24.94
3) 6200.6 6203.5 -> 25.5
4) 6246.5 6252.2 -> 24.26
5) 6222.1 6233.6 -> 22.84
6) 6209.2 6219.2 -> 24.75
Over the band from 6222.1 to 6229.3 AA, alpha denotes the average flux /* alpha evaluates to 22.8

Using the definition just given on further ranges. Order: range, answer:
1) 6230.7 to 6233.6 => 22.4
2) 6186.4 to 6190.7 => 24.2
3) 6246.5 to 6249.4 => 24.1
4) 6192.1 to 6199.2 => 24.6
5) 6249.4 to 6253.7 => 23.7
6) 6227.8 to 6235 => 22.5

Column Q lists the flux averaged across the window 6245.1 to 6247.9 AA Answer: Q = 23.8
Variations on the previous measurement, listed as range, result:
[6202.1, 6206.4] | 25.6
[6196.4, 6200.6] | 24.7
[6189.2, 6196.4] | 24.1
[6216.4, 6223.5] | 23.1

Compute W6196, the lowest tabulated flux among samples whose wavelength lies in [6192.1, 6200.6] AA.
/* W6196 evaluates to 24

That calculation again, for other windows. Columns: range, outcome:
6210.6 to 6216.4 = 22.86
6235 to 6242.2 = 23.07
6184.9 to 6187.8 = 24.92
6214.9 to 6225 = 22.76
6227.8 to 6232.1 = 22.04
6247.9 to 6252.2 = 23.71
